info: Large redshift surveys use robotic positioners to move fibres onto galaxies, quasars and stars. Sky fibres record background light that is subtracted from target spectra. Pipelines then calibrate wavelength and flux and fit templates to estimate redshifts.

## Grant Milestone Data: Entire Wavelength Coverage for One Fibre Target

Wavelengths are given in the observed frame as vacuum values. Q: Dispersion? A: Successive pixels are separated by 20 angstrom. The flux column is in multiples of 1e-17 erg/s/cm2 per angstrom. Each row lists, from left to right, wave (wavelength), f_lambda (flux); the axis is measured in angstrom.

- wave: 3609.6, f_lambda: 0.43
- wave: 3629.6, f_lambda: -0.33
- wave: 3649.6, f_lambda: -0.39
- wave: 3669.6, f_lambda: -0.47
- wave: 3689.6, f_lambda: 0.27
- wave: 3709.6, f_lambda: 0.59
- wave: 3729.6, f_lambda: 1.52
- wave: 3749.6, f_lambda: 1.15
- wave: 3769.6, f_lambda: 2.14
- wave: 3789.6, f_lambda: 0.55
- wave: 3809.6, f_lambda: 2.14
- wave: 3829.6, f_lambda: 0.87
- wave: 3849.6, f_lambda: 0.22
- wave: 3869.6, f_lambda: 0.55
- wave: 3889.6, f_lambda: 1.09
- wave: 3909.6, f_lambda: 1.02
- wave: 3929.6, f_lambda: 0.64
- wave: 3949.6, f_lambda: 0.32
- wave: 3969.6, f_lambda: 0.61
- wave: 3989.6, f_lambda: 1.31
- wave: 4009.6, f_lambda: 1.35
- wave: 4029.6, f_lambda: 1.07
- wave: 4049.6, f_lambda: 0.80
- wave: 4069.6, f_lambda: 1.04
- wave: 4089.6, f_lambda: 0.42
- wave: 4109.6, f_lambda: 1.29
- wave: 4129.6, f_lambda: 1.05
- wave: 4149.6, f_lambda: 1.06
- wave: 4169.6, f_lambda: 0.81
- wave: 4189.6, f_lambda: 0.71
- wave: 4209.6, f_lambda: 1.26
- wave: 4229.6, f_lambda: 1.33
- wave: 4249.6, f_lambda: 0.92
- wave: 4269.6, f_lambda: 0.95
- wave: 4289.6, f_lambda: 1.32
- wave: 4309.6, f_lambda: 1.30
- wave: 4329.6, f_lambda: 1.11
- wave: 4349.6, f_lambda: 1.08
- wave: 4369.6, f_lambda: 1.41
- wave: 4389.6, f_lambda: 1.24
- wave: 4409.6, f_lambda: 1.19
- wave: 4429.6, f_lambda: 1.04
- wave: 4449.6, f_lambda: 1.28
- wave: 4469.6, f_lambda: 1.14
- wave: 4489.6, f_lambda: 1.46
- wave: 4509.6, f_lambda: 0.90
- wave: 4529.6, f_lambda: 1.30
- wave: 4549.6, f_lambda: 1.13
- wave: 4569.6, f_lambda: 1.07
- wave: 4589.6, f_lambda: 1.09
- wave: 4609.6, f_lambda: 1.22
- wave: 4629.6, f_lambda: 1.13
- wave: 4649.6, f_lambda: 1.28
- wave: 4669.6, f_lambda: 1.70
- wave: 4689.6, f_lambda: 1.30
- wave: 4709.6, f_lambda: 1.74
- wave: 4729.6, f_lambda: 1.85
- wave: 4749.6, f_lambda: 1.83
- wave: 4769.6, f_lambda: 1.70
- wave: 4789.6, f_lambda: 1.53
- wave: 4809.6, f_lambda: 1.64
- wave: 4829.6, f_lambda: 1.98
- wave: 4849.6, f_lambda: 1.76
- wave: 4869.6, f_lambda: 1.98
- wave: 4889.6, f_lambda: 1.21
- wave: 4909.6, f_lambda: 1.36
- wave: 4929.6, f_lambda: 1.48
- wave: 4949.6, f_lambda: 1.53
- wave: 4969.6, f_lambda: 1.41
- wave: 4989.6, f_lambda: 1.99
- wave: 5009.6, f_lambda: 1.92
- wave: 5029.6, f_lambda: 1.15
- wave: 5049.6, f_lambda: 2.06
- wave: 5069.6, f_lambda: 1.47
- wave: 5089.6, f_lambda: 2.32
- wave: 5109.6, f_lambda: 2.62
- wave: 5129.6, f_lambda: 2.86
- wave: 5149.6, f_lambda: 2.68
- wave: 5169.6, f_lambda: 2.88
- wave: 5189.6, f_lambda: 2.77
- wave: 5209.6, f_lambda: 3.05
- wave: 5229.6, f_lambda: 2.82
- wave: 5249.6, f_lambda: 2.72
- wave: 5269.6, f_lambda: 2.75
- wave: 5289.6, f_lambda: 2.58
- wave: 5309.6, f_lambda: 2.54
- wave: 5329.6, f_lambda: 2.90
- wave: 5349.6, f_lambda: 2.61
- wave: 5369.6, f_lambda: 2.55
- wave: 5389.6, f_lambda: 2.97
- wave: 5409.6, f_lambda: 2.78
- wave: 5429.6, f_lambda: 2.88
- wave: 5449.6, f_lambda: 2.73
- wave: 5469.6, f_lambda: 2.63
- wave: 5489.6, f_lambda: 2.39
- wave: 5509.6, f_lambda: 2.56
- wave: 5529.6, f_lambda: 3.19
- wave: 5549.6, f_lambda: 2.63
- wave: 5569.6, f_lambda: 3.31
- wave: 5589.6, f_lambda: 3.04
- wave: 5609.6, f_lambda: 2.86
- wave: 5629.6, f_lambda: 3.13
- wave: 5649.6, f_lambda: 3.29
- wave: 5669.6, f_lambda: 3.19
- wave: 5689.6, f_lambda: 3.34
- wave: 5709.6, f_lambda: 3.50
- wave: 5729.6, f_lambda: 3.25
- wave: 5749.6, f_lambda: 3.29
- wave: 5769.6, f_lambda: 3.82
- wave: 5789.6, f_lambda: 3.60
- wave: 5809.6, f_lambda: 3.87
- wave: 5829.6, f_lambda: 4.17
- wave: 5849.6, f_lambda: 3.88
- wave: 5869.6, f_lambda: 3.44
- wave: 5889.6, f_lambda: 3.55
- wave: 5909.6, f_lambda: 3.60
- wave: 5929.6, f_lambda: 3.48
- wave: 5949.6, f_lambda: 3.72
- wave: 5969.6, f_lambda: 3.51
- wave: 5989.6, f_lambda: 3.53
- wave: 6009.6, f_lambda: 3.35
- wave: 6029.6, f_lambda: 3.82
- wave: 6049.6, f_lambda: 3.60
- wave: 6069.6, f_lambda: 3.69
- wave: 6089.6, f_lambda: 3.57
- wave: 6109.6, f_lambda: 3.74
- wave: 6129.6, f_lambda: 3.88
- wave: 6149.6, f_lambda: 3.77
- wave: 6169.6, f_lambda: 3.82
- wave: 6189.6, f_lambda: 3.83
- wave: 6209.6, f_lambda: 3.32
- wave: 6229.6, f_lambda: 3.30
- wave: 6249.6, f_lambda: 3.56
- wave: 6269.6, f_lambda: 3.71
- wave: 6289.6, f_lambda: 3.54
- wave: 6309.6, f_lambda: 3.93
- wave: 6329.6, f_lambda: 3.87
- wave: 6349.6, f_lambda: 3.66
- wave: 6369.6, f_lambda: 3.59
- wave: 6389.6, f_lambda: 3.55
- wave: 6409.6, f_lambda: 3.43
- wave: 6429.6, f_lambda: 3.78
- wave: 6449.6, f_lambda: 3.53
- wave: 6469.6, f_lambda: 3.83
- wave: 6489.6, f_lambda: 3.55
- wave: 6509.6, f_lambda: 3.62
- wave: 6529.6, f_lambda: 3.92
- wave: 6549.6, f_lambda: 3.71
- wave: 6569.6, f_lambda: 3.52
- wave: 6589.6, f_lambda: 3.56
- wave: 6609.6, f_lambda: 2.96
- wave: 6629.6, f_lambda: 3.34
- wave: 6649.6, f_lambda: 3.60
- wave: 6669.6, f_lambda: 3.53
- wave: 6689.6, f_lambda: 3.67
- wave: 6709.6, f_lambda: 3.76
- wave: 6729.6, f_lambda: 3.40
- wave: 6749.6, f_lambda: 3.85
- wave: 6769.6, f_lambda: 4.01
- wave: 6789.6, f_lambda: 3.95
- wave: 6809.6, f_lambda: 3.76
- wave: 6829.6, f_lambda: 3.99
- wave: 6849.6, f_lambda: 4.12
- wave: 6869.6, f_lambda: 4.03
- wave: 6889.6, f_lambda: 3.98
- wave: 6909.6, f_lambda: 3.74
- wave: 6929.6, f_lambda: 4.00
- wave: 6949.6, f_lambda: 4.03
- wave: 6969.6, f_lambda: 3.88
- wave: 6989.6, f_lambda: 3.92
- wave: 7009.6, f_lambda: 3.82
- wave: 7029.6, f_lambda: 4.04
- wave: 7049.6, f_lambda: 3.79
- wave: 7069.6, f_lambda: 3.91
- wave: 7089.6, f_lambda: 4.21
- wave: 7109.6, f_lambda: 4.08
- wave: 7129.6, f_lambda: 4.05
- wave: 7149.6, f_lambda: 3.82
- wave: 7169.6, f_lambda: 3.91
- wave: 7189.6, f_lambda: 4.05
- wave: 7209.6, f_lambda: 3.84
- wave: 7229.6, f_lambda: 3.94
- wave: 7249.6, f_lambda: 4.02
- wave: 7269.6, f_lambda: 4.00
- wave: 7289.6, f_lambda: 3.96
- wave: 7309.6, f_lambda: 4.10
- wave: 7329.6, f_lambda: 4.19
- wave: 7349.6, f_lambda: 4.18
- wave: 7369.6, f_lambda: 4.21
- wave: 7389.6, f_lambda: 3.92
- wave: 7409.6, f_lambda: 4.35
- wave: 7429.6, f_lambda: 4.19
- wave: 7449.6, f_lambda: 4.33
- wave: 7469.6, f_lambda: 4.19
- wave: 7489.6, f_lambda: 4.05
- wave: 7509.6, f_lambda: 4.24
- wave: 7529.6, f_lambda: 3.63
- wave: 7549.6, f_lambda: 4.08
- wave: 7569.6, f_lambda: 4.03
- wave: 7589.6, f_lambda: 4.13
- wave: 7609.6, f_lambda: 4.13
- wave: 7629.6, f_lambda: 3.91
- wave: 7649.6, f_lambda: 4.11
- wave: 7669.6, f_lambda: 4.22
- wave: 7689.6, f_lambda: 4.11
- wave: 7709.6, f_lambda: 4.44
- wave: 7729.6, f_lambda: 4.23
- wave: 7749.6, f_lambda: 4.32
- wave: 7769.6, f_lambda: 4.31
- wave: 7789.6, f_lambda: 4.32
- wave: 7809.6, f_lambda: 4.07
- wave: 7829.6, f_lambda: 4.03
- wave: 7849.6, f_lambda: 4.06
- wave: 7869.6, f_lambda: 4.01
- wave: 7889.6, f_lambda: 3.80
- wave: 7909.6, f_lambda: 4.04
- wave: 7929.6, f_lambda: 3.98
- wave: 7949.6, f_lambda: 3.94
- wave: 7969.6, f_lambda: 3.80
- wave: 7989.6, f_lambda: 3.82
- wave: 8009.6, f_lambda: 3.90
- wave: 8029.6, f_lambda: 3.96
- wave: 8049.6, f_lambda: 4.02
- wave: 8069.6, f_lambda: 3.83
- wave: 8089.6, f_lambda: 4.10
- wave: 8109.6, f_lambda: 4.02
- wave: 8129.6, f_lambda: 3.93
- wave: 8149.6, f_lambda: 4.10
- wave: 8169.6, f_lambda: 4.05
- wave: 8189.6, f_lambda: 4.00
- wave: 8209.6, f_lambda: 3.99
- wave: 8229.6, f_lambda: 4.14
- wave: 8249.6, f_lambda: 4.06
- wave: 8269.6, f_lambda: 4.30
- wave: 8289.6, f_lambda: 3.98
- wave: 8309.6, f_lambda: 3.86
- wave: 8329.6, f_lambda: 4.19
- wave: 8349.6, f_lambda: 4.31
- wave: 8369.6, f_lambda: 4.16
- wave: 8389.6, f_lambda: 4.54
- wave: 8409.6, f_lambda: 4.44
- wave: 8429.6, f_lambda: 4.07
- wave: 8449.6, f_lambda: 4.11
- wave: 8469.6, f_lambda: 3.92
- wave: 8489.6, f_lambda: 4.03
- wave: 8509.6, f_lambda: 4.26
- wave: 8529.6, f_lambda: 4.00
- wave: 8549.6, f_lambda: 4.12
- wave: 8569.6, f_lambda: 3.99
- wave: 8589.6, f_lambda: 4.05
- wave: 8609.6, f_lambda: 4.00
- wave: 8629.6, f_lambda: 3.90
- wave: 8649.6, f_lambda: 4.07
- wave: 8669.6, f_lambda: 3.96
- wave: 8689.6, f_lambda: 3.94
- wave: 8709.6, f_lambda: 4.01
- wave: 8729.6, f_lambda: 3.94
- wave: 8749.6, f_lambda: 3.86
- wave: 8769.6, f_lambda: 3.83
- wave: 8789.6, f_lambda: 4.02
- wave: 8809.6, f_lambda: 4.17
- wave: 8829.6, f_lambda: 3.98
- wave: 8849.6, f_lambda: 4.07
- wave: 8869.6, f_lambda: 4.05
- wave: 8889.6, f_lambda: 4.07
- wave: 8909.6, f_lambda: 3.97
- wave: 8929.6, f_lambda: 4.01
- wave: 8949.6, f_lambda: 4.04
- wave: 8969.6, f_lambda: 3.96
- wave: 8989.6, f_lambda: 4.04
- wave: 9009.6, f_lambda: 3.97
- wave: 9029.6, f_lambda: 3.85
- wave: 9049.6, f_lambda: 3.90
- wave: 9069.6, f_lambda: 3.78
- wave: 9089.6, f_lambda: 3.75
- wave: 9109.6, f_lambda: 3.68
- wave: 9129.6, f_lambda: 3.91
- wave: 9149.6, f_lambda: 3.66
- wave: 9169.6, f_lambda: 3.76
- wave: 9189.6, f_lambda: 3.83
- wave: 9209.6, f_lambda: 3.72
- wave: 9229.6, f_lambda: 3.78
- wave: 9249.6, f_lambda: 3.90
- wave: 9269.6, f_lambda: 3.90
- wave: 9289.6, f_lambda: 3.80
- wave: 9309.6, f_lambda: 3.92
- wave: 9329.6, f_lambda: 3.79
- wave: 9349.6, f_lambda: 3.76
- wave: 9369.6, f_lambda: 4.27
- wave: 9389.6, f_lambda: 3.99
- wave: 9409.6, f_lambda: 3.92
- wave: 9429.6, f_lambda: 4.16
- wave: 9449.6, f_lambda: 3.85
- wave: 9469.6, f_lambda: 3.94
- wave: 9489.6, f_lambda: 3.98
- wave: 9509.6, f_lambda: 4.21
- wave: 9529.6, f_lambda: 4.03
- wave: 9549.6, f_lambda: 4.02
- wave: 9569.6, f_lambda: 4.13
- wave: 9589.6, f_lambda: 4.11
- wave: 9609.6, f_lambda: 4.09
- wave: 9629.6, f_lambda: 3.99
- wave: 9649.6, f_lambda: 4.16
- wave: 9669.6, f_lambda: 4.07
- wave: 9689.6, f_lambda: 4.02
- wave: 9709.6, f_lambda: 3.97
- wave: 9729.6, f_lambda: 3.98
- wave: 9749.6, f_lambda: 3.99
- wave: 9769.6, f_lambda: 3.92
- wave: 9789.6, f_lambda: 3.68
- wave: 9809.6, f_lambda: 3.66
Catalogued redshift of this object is 0.278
